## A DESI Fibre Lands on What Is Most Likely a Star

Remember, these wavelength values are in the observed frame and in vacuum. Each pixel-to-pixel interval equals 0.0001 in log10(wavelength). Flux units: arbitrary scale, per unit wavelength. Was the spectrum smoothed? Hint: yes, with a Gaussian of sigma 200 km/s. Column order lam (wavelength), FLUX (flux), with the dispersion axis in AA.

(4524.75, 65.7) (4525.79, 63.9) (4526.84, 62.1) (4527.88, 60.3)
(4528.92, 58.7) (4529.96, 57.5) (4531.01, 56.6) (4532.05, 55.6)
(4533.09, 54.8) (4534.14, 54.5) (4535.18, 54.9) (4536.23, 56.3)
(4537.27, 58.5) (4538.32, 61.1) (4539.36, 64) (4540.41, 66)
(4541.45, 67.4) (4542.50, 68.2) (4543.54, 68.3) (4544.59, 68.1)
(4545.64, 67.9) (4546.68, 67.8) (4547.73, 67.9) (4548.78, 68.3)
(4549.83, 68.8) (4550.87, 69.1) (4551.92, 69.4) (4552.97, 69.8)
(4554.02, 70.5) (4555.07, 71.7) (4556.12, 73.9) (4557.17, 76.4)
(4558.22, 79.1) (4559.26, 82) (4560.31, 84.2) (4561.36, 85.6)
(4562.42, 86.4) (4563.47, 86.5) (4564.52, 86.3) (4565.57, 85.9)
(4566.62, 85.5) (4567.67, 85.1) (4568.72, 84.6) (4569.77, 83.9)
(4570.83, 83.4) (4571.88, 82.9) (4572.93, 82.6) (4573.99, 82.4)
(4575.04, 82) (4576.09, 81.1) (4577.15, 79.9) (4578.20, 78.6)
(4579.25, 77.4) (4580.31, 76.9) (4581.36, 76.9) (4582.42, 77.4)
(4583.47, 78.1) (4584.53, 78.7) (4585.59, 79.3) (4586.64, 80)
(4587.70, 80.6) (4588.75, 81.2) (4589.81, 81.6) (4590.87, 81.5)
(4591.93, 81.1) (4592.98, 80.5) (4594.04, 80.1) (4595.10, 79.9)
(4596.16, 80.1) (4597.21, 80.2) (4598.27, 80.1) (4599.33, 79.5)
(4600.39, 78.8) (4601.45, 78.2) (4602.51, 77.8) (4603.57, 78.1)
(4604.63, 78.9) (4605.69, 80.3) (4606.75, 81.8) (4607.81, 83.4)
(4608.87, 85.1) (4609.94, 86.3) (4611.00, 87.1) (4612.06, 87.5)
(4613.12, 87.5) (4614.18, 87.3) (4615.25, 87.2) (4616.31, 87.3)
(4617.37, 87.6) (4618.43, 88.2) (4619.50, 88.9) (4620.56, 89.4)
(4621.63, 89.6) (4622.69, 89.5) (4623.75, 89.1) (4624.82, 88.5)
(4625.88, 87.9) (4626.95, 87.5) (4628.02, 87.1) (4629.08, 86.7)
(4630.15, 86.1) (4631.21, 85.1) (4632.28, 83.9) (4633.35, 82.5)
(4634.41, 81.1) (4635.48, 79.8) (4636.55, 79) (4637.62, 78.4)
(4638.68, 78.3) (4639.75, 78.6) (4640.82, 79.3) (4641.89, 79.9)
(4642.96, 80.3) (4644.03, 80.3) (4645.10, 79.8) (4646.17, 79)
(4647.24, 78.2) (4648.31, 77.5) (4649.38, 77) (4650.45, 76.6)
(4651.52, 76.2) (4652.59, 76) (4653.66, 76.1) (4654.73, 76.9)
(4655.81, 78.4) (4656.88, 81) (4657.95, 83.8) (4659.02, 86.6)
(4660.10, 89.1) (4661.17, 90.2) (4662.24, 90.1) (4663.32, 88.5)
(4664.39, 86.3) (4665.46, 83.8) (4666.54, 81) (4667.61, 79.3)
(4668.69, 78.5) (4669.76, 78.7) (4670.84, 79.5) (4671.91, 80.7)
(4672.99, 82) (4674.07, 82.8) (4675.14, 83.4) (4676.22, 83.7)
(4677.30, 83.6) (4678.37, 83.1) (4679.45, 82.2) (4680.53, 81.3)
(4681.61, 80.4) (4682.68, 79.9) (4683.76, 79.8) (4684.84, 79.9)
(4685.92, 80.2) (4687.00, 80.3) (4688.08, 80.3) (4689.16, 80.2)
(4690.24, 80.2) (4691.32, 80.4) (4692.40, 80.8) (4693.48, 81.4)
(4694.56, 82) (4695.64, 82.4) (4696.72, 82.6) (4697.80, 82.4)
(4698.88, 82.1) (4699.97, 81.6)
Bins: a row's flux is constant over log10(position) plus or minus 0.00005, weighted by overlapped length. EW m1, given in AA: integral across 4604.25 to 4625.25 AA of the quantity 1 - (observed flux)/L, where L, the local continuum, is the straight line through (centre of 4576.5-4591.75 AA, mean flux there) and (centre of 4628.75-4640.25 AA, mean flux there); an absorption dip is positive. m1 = -1.52 AA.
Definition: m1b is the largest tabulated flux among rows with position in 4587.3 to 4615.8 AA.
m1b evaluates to 87.5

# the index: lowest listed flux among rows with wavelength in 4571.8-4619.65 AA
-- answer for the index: 76.9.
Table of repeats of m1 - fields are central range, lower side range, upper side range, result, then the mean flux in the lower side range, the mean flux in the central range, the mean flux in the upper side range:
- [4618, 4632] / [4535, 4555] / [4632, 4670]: -1.9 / 66.2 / 87.9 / 80.8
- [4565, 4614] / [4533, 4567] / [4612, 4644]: -2.1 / 71.2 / 81.4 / 84.9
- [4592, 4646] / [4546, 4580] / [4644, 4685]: -2.1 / 78.7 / 83.3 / 81.3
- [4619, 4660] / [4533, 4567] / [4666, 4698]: -2.3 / 71.2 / 82.2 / 81.1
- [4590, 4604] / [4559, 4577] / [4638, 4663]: 0.5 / 84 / 79.7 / 80.5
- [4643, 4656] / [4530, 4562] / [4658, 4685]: 0.4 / 67.5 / 77.7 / 83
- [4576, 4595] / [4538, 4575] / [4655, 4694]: -0.5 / 75.9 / 79.4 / 82.2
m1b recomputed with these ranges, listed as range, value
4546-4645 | 89.6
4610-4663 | 90.2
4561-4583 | 86.5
